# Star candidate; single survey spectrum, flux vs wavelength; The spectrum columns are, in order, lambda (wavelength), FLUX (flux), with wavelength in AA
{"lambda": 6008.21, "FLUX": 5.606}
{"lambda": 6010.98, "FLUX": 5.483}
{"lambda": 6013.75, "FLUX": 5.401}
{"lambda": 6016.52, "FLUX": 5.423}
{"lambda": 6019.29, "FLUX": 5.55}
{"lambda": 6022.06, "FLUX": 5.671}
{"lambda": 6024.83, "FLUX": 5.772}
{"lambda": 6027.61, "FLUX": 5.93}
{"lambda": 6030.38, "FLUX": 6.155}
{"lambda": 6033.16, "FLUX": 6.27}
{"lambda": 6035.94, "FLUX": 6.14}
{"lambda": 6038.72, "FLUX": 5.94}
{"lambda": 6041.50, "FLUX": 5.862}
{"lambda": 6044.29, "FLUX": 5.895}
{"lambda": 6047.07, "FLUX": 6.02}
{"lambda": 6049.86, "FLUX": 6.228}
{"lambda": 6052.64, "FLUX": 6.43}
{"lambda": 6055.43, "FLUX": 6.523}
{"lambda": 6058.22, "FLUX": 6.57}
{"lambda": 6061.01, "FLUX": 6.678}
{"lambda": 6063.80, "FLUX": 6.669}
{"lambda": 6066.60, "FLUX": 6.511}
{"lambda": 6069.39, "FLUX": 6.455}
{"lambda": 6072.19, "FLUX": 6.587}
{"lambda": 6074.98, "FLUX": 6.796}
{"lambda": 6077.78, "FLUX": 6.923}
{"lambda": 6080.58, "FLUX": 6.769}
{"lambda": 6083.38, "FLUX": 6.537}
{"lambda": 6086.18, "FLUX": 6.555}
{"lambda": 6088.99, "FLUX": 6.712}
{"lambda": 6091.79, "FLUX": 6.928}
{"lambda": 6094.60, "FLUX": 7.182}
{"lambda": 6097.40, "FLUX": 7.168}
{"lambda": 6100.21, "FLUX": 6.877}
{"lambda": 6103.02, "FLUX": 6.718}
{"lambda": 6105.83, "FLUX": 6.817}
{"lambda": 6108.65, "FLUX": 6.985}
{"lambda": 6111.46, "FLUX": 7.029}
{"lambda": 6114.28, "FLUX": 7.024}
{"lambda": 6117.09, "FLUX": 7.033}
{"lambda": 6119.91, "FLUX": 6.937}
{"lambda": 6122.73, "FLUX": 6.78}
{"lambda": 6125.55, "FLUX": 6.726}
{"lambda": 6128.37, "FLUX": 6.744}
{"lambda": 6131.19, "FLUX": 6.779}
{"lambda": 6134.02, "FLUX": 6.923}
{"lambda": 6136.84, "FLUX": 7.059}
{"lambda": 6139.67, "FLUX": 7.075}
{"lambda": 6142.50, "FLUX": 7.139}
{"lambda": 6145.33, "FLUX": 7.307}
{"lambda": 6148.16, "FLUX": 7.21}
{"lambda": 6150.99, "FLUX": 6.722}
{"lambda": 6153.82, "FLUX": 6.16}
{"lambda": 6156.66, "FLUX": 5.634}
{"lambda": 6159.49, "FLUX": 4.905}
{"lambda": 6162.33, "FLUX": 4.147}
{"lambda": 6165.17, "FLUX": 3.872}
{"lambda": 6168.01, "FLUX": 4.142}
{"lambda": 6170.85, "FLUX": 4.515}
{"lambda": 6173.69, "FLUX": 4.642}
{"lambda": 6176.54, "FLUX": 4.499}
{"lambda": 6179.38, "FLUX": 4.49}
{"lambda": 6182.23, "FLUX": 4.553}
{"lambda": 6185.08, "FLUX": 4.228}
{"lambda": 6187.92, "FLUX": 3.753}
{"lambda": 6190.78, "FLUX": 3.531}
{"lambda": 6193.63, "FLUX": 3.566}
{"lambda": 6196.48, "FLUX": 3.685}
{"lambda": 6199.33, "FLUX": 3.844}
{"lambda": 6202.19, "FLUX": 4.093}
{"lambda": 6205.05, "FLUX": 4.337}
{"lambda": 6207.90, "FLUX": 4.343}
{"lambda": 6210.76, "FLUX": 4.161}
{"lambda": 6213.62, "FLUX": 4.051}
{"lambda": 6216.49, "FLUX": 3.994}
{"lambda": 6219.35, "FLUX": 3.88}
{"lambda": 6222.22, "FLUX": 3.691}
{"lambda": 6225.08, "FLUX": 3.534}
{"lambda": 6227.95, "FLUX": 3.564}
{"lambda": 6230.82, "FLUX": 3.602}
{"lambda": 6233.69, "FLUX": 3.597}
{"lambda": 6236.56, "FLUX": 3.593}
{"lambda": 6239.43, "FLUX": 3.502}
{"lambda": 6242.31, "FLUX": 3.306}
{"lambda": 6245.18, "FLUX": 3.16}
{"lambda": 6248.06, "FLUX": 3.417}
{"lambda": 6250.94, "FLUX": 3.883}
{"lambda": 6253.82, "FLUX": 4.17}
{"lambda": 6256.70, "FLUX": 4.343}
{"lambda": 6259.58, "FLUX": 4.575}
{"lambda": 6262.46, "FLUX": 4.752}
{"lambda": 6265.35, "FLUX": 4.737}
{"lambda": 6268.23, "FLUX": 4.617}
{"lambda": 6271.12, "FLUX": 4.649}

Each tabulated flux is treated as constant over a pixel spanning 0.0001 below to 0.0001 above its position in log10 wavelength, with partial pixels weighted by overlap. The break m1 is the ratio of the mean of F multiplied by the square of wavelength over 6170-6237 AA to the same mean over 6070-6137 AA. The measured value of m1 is 0.60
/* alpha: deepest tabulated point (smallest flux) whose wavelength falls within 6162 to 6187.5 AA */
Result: 3.872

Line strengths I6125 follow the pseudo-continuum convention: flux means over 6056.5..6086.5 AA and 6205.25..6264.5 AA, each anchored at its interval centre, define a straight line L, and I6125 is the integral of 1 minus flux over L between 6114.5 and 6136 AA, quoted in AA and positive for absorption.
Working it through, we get -4.24 AA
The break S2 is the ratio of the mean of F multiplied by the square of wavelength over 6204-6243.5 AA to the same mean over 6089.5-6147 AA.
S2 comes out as 0.6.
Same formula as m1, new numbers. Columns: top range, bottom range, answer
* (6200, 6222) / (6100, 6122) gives 0.61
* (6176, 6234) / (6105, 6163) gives 0.61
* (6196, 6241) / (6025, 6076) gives 0.64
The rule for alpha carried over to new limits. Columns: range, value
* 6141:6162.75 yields 4.147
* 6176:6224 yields 3.531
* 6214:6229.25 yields 3.534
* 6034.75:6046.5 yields 5.862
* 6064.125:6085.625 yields 6.455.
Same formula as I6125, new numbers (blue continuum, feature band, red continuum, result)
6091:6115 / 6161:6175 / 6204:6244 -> 2.64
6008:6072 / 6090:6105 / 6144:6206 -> -4.01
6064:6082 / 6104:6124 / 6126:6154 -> -0.30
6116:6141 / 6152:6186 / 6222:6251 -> 5.74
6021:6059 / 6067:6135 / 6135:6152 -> -1.51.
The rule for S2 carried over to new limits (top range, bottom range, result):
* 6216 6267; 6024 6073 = 0.66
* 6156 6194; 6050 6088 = 0.68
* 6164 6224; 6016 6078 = 0.69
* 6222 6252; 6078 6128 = 0.54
